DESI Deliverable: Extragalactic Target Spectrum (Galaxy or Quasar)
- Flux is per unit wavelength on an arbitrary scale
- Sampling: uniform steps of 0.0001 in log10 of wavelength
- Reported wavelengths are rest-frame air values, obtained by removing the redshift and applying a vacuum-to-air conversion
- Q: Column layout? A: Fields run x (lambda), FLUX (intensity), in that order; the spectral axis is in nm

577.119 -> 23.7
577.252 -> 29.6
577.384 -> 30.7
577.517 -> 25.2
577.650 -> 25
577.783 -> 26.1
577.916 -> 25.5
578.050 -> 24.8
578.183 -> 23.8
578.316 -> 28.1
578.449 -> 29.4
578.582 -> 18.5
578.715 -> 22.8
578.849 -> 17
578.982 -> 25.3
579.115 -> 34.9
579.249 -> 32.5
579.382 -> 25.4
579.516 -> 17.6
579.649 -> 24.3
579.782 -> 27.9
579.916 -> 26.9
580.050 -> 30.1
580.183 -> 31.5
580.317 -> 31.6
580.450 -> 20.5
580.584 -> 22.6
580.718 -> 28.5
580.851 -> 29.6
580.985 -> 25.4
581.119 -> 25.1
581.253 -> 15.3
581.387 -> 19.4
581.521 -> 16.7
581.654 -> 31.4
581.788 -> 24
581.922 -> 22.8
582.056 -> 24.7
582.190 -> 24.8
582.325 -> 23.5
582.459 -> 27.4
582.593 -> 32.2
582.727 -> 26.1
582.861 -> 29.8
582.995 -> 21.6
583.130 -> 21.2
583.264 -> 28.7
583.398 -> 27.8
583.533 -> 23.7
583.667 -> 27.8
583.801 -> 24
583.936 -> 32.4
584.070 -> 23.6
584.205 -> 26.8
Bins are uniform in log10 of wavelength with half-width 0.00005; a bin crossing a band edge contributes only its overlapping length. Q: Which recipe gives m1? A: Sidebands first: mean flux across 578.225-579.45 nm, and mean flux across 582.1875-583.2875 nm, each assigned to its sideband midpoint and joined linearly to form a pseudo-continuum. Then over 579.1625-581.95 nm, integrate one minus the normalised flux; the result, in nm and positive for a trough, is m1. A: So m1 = 0.077 nm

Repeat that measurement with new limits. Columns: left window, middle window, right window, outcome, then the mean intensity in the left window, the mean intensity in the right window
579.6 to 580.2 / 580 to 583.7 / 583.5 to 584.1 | 0.25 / 28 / 26.6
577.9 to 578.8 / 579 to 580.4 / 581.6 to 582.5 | -0.18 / 24.5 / 25.4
